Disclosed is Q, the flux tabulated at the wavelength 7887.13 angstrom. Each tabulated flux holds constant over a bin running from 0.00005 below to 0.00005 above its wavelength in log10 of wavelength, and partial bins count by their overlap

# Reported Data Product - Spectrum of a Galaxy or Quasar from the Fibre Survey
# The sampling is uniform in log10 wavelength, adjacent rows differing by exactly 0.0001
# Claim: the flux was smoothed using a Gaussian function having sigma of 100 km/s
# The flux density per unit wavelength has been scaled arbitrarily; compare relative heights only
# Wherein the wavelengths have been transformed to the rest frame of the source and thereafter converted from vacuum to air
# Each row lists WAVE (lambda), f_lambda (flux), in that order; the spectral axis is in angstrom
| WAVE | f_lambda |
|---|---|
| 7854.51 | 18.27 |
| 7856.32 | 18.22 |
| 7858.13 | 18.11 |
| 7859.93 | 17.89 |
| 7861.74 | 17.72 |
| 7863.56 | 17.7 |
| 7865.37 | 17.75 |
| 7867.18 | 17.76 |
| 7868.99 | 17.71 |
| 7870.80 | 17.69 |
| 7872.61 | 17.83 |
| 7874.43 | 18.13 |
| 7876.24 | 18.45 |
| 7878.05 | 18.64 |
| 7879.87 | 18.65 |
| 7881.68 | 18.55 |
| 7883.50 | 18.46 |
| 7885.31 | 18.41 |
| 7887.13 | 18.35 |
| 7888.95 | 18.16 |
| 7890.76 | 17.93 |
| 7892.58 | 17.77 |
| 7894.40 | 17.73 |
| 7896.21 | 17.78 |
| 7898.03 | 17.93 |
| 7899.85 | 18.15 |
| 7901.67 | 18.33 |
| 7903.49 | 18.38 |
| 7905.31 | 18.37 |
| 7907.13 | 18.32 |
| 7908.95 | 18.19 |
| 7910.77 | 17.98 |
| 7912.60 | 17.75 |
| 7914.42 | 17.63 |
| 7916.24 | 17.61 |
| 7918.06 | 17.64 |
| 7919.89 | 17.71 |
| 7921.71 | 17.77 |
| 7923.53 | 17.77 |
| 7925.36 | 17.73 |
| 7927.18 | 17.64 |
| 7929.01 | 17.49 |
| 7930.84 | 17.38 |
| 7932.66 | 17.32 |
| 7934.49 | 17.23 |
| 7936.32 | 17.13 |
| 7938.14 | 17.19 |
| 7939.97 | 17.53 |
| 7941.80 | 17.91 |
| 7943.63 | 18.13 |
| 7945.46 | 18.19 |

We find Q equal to 18.35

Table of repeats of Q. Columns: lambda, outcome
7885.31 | 18.41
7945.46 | 18.19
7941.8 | 17.91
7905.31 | 18.37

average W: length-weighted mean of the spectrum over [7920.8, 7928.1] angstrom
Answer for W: 17.7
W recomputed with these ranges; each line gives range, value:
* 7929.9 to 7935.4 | 17.3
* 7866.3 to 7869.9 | 17.8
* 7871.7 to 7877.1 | 18.1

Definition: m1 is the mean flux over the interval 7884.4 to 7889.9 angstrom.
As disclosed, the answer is 18.3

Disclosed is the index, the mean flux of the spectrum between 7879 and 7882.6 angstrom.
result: 18.6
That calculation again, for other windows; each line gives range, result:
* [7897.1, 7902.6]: 18.1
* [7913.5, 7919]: 17.6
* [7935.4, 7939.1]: 17.2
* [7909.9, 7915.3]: 17.8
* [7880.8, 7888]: 18.4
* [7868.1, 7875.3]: 17.8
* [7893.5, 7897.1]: 17.8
